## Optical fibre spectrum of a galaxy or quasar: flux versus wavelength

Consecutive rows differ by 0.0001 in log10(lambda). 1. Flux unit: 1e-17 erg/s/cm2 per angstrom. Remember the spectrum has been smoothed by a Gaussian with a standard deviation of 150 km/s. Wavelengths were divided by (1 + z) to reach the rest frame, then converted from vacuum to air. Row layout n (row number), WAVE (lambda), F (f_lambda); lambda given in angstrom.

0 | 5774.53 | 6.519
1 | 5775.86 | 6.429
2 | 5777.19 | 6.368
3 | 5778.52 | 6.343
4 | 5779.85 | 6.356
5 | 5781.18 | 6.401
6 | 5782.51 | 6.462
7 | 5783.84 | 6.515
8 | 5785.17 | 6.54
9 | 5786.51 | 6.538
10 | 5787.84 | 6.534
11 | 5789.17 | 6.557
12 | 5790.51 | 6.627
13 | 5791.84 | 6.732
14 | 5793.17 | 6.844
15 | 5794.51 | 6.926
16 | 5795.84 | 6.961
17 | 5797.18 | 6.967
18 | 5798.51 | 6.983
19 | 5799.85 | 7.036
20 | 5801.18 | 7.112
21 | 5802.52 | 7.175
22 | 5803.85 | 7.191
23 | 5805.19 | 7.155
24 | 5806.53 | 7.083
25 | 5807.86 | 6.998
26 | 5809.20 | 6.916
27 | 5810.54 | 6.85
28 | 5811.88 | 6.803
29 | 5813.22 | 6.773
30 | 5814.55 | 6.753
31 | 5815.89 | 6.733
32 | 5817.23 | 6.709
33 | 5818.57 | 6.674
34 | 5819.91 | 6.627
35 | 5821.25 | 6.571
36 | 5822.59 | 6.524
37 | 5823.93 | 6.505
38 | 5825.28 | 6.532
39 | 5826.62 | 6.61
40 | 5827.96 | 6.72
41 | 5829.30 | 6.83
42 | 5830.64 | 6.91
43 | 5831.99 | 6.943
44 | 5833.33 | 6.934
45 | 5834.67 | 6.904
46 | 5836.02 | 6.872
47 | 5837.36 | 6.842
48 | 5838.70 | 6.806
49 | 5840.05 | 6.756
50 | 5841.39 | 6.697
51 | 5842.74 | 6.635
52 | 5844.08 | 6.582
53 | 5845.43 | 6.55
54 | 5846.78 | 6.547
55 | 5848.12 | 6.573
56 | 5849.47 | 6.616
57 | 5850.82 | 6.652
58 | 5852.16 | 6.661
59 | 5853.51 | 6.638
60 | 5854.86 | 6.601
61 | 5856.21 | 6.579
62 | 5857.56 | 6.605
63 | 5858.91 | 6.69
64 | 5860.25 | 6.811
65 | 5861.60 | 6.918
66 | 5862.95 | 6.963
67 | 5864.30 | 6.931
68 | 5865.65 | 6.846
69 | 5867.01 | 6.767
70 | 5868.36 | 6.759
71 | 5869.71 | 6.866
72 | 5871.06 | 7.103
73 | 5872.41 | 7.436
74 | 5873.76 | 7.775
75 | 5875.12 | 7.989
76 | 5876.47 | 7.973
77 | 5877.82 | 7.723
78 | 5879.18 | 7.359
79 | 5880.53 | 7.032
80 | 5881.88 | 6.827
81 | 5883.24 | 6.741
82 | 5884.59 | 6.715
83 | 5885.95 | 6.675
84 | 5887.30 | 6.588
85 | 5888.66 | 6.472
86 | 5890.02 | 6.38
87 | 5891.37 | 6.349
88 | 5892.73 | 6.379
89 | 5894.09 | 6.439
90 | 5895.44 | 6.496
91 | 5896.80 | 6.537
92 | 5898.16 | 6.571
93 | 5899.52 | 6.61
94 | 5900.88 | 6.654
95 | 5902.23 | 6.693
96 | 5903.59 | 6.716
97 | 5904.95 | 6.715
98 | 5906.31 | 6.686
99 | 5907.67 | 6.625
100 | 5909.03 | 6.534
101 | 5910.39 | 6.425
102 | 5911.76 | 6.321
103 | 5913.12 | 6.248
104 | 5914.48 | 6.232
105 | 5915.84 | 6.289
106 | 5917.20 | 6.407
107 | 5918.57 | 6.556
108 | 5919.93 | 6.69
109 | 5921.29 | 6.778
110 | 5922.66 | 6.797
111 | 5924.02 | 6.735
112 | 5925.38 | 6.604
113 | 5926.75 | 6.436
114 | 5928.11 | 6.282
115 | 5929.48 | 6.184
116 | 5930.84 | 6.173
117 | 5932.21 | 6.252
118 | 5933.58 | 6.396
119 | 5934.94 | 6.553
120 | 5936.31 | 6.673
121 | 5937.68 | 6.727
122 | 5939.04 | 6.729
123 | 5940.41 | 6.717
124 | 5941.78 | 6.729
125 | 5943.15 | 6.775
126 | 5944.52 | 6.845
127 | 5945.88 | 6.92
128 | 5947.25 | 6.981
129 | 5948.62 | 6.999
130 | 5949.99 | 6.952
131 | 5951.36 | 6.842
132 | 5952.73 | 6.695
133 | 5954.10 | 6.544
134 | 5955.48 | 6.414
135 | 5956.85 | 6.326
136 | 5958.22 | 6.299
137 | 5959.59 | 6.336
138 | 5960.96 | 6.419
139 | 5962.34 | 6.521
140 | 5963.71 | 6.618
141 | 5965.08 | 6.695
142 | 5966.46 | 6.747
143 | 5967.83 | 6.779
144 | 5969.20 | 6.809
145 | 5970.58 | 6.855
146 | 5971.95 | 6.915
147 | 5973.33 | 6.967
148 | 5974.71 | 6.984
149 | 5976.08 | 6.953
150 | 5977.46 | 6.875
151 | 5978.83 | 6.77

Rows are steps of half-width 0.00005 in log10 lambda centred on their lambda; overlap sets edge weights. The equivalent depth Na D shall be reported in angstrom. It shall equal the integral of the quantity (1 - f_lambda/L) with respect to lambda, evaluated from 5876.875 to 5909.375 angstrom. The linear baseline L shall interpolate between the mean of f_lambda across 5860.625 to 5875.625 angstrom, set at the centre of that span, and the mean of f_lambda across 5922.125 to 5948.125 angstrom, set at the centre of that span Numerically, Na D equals 1.0 angstrom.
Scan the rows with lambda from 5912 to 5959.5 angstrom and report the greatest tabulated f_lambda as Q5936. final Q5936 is 6.999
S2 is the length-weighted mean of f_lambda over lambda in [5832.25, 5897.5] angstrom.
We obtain 6.83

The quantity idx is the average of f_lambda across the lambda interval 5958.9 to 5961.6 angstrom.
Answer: 6.39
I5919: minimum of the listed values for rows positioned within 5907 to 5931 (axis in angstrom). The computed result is 6.173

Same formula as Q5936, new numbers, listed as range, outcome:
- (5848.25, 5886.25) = 7.989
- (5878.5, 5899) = 7.359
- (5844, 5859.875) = 6.69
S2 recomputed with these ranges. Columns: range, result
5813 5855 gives 6.7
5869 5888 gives 7.2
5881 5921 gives 6.54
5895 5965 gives 6.57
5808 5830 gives 6.7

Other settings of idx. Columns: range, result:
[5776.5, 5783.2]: 6.39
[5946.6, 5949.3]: 6.99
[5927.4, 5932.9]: 6.22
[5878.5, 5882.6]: 7.07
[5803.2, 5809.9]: 7.06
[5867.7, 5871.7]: 6.91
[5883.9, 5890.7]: 6.57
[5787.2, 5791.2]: 6.57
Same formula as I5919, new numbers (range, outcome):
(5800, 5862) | 6.505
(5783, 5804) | 6.515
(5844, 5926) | 6.232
